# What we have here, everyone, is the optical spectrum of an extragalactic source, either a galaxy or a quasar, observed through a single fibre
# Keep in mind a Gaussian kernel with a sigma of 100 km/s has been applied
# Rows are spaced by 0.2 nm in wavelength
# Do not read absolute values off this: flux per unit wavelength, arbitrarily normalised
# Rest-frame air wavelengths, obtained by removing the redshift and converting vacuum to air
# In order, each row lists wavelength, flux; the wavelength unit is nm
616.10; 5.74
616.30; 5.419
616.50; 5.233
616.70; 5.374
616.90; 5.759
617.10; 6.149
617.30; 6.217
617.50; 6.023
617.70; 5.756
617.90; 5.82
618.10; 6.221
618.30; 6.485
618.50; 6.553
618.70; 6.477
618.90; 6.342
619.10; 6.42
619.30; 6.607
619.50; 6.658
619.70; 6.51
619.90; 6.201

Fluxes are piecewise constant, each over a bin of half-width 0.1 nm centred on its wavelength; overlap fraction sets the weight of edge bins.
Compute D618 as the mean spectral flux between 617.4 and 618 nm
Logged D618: 5.87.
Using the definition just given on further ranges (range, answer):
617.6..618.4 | 6.07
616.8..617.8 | 5.98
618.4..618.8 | 6.52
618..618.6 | 6.42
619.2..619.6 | 6.63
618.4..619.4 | 6.48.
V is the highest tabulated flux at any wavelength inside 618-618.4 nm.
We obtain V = 6.485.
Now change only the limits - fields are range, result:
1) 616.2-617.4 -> 6.217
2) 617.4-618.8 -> 6.553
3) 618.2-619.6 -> 6.658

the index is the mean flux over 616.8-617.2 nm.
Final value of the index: 5.95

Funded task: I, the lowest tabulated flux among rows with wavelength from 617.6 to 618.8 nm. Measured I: 5.756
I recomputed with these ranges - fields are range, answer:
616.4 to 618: 5.233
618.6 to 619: 6.342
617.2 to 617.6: 6.023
